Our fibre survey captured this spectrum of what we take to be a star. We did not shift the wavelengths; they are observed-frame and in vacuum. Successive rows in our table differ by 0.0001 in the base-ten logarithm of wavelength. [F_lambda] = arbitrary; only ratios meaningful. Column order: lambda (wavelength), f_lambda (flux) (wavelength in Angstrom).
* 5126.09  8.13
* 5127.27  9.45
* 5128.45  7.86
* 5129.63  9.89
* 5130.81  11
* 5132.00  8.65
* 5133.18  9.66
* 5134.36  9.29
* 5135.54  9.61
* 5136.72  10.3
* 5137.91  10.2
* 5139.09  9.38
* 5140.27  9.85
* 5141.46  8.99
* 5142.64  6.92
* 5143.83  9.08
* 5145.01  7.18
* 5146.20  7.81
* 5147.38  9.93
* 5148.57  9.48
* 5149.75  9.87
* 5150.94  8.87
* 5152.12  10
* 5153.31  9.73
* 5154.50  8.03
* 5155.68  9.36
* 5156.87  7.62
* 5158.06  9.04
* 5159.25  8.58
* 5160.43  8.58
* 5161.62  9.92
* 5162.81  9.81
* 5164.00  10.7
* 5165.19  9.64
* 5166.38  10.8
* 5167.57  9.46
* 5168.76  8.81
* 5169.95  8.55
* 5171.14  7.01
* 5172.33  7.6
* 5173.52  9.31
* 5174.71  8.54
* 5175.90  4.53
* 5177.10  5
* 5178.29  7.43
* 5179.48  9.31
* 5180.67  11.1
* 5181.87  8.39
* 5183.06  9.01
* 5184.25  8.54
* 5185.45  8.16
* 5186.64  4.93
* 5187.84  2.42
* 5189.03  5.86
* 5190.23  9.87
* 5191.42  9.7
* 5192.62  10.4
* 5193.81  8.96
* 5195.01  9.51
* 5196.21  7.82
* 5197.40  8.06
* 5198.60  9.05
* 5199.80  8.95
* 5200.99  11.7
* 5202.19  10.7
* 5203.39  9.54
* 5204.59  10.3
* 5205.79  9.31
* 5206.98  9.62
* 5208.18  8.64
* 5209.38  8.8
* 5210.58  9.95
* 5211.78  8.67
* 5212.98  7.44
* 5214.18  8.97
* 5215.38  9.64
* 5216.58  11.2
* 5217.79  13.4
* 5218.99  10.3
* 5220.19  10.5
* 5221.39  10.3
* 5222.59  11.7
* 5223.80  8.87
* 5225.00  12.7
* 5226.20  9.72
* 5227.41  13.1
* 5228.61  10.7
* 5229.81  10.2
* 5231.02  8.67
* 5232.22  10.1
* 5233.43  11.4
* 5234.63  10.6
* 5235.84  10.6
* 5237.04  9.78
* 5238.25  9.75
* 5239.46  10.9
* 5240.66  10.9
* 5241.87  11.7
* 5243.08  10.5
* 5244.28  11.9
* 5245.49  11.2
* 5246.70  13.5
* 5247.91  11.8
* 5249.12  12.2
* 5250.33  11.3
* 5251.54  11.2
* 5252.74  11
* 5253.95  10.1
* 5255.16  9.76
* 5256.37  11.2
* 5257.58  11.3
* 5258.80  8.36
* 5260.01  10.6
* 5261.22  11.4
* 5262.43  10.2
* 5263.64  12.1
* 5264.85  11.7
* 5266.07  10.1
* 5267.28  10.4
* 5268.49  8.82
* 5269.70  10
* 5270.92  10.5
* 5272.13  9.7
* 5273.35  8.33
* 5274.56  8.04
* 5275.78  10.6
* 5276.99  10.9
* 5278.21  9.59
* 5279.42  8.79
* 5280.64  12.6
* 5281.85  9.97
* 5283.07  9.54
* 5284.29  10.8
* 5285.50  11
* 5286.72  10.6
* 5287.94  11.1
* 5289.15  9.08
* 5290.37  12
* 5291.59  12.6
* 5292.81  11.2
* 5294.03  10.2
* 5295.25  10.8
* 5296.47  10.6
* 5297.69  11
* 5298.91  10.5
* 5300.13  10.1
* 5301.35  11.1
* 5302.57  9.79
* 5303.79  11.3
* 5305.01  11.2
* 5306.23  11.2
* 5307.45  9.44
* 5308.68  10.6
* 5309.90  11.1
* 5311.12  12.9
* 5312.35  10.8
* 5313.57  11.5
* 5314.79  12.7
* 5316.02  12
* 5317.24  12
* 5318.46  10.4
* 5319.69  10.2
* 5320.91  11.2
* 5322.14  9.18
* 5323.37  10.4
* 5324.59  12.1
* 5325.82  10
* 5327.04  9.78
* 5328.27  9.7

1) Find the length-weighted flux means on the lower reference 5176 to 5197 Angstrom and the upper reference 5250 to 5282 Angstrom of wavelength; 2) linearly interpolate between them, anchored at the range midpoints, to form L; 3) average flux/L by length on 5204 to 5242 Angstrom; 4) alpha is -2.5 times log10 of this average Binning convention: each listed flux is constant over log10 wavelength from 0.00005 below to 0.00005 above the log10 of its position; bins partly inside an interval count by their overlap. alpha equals -0.137 mag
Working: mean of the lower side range 7.94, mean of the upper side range 10.3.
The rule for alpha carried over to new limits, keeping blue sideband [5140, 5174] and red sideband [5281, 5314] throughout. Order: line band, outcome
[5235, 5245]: -0.07 mag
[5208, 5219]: 0.00 mag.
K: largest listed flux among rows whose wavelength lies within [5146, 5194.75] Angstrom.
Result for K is 11.1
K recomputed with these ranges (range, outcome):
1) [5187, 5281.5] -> 13.5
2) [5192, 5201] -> 11.7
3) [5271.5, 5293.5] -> 12.6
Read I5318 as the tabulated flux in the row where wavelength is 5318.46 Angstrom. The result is 10.4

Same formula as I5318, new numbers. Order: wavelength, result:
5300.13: 10.1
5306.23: 11.2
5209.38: 8.8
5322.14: 9.18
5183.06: 9.01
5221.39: 10.3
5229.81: 10.2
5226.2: 9.72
